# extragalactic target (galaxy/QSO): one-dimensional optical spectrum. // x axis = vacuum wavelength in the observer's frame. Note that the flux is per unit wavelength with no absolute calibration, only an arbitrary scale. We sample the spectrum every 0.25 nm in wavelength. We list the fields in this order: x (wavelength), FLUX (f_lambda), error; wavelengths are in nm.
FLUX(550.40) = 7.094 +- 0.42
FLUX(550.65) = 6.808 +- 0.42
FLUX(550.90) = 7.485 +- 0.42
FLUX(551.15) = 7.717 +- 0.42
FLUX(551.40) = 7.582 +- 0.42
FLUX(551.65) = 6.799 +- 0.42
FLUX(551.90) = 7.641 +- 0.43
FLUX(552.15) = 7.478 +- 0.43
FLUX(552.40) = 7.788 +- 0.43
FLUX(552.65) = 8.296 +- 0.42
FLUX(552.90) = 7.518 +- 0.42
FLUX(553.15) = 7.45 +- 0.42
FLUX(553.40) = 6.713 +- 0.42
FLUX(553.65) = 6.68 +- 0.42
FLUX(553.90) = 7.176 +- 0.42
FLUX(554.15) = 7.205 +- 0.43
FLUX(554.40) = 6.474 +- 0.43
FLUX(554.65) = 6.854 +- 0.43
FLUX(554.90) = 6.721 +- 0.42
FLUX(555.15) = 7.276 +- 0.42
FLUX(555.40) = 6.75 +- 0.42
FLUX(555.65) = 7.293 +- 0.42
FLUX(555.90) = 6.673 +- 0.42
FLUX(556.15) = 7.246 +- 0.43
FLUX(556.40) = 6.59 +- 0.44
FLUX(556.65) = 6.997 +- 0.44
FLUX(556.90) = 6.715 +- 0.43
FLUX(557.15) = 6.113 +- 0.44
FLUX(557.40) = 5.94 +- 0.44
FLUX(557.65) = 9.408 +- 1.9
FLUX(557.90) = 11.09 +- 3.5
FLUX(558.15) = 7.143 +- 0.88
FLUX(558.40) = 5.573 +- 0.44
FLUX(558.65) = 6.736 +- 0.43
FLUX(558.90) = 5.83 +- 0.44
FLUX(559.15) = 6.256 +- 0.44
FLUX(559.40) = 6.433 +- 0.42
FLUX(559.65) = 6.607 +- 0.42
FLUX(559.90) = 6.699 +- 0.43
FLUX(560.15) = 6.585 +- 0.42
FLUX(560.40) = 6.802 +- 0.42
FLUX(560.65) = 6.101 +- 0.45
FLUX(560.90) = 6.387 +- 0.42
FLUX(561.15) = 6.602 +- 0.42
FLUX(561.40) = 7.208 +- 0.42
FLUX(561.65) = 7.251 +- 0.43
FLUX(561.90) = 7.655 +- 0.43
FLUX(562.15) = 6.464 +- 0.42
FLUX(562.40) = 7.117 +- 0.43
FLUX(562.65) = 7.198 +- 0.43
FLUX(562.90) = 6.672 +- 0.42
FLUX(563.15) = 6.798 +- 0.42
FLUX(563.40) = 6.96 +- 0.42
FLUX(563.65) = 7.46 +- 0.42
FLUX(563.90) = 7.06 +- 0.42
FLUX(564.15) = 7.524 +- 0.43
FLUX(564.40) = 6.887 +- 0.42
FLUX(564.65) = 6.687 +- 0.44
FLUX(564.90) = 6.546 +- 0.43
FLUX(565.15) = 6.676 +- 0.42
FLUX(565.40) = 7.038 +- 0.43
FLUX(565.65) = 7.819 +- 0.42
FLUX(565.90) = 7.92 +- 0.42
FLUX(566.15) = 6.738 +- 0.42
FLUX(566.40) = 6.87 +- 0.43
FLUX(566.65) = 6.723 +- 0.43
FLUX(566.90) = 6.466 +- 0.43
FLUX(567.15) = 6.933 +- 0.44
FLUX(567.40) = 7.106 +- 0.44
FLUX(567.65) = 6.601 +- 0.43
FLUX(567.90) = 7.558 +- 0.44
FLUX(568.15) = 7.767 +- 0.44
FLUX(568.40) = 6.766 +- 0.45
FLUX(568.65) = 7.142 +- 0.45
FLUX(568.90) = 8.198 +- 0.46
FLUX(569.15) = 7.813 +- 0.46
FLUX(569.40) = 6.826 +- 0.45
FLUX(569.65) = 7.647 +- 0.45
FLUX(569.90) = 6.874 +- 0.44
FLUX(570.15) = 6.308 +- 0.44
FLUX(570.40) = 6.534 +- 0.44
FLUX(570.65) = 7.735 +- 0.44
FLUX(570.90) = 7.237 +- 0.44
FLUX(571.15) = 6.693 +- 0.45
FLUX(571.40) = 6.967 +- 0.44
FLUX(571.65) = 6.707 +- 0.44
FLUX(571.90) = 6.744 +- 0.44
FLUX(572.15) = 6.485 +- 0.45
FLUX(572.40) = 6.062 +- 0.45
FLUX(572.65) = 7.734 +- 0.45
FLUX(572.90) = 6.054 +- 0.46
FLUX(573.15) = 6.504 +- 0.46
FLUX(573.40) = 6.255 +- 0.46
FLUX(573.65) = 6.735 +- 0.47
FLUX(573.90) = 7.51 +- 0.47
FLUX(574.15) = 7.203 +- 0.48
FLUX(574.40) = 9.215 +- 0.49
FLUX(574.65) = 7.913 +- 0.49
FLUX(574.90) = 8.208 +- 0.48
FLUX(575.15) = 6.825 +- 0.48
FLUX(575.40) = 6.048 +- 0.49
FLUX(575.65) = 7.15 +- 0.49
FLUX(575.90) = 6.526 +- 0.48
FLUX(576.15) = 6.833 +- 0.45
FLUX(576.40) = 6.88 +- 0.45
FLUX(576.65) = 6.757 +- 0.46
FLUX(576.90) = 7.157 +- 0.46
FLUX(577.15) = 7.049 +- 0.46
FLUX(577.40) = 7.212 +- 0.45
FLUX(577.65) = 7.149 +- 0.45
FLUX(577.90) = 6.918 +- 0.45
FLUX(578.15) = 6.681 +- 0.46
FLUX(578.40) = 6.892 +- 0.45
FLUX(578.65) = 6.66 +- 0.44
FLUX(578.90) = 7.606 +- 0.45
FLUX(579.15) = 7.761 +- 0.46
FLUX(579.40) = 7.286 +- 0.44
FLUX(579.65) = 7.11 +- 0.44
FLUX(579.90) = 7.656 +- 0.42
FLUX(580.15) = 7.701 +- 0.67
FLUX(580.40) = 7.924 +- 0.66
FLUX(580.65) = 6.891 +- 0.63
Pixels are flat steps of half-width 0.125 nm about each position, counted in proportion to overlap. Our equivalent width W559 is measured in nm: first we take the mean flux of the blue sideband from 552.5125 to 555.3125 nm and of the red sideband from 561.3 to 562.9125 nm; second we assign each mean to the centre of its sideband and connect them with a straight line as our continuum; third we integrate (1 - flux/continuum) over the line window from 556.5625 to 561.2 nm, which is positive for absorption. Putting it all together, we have 0.17 nm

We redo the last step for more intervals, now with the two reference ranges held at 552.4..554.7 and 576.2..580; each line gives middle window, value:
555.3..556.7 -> 0.05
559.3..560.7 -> 0.12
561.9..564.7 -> 0.05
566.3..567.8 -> 0.07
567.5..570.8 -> -0.03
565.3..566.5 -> -0.02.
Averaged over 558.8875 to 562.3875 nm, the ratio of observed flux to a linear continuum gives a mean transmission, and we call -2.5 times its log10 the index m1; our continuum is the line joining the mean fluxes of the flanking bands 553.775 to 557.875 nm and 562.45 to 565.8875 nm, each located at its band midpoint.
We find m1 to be 0.06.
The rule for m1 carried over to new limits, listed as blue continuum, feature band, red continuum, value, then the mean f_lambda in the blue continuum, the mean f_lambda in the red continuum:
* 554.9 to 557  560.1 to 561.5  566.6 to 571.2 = 0.06 mag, 6.93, 7.11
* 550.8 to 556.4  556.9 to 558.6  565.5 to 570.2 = -0.04 mag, 7.2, 7.17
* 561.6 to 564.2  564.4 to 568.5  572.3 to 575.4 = 0.01 mag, 7.09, 7.15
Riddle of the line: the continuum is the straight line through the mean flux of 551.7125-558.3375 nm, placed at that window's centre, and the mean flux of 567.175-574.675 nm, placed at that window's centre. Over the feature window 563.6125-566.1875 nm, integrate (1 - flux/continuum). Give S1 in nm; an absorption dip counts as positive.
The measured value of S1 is 0.009 nm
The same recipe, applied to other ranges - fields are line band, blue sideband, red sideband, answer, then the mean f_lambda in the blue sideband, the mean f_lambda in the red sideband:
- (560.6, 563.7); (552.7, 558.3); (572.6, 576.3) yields 0.104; 7.19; 7.1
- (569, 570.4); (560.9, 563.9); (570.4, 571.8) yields -0.010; 7.01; 7.01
